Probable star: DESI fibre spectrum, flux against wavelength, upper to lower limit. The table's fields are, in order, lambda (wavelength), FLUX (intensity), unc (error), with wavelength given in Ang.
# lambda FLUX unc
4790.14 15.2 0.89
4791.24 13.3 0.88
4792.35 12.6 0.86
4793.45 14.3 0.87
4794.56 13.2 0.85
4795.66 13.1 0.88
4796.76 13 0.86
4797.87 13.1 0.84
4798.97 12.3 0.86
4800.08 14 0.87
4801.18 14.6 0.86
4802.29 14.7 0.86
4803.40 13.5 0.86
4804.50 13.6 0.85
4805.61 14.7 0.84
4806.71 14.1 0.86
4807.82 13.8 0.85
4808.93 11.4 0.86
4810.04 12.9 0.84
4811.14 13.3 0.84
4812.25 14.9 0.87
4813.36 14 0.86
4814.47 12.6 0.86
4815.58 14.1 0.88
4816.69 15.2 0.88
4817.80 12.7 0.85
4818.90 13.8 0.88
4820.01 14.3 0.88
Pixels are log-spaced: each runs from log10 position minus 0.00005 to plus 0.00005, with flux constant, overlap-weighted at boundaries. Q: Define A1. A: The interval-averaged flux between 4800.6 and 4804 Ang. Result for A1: 14.3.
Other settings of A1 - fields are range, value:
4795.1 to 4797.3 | 13.1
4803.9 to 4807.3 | 14.1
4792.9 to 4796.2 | 13.5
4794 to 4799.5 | 12.9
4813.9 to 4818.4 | 13.7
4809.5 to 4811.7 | 13.1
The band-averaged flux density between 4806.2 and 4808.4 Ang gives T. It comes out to 13.9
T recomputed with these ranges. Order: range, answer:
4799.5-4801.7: 14.3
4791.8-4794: 13.5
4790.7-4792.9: 12.9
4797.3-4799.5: 12.7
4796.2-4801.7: 13.4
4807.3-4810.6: 12.7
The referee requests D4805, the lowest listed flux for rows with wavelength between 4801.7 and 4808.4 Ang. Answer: 13.5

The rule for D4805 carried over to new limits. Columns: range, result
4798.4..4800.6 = 12.3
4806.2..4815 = 11.4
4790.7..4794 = 12.6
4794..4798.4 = 13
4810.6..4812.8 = 13.3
